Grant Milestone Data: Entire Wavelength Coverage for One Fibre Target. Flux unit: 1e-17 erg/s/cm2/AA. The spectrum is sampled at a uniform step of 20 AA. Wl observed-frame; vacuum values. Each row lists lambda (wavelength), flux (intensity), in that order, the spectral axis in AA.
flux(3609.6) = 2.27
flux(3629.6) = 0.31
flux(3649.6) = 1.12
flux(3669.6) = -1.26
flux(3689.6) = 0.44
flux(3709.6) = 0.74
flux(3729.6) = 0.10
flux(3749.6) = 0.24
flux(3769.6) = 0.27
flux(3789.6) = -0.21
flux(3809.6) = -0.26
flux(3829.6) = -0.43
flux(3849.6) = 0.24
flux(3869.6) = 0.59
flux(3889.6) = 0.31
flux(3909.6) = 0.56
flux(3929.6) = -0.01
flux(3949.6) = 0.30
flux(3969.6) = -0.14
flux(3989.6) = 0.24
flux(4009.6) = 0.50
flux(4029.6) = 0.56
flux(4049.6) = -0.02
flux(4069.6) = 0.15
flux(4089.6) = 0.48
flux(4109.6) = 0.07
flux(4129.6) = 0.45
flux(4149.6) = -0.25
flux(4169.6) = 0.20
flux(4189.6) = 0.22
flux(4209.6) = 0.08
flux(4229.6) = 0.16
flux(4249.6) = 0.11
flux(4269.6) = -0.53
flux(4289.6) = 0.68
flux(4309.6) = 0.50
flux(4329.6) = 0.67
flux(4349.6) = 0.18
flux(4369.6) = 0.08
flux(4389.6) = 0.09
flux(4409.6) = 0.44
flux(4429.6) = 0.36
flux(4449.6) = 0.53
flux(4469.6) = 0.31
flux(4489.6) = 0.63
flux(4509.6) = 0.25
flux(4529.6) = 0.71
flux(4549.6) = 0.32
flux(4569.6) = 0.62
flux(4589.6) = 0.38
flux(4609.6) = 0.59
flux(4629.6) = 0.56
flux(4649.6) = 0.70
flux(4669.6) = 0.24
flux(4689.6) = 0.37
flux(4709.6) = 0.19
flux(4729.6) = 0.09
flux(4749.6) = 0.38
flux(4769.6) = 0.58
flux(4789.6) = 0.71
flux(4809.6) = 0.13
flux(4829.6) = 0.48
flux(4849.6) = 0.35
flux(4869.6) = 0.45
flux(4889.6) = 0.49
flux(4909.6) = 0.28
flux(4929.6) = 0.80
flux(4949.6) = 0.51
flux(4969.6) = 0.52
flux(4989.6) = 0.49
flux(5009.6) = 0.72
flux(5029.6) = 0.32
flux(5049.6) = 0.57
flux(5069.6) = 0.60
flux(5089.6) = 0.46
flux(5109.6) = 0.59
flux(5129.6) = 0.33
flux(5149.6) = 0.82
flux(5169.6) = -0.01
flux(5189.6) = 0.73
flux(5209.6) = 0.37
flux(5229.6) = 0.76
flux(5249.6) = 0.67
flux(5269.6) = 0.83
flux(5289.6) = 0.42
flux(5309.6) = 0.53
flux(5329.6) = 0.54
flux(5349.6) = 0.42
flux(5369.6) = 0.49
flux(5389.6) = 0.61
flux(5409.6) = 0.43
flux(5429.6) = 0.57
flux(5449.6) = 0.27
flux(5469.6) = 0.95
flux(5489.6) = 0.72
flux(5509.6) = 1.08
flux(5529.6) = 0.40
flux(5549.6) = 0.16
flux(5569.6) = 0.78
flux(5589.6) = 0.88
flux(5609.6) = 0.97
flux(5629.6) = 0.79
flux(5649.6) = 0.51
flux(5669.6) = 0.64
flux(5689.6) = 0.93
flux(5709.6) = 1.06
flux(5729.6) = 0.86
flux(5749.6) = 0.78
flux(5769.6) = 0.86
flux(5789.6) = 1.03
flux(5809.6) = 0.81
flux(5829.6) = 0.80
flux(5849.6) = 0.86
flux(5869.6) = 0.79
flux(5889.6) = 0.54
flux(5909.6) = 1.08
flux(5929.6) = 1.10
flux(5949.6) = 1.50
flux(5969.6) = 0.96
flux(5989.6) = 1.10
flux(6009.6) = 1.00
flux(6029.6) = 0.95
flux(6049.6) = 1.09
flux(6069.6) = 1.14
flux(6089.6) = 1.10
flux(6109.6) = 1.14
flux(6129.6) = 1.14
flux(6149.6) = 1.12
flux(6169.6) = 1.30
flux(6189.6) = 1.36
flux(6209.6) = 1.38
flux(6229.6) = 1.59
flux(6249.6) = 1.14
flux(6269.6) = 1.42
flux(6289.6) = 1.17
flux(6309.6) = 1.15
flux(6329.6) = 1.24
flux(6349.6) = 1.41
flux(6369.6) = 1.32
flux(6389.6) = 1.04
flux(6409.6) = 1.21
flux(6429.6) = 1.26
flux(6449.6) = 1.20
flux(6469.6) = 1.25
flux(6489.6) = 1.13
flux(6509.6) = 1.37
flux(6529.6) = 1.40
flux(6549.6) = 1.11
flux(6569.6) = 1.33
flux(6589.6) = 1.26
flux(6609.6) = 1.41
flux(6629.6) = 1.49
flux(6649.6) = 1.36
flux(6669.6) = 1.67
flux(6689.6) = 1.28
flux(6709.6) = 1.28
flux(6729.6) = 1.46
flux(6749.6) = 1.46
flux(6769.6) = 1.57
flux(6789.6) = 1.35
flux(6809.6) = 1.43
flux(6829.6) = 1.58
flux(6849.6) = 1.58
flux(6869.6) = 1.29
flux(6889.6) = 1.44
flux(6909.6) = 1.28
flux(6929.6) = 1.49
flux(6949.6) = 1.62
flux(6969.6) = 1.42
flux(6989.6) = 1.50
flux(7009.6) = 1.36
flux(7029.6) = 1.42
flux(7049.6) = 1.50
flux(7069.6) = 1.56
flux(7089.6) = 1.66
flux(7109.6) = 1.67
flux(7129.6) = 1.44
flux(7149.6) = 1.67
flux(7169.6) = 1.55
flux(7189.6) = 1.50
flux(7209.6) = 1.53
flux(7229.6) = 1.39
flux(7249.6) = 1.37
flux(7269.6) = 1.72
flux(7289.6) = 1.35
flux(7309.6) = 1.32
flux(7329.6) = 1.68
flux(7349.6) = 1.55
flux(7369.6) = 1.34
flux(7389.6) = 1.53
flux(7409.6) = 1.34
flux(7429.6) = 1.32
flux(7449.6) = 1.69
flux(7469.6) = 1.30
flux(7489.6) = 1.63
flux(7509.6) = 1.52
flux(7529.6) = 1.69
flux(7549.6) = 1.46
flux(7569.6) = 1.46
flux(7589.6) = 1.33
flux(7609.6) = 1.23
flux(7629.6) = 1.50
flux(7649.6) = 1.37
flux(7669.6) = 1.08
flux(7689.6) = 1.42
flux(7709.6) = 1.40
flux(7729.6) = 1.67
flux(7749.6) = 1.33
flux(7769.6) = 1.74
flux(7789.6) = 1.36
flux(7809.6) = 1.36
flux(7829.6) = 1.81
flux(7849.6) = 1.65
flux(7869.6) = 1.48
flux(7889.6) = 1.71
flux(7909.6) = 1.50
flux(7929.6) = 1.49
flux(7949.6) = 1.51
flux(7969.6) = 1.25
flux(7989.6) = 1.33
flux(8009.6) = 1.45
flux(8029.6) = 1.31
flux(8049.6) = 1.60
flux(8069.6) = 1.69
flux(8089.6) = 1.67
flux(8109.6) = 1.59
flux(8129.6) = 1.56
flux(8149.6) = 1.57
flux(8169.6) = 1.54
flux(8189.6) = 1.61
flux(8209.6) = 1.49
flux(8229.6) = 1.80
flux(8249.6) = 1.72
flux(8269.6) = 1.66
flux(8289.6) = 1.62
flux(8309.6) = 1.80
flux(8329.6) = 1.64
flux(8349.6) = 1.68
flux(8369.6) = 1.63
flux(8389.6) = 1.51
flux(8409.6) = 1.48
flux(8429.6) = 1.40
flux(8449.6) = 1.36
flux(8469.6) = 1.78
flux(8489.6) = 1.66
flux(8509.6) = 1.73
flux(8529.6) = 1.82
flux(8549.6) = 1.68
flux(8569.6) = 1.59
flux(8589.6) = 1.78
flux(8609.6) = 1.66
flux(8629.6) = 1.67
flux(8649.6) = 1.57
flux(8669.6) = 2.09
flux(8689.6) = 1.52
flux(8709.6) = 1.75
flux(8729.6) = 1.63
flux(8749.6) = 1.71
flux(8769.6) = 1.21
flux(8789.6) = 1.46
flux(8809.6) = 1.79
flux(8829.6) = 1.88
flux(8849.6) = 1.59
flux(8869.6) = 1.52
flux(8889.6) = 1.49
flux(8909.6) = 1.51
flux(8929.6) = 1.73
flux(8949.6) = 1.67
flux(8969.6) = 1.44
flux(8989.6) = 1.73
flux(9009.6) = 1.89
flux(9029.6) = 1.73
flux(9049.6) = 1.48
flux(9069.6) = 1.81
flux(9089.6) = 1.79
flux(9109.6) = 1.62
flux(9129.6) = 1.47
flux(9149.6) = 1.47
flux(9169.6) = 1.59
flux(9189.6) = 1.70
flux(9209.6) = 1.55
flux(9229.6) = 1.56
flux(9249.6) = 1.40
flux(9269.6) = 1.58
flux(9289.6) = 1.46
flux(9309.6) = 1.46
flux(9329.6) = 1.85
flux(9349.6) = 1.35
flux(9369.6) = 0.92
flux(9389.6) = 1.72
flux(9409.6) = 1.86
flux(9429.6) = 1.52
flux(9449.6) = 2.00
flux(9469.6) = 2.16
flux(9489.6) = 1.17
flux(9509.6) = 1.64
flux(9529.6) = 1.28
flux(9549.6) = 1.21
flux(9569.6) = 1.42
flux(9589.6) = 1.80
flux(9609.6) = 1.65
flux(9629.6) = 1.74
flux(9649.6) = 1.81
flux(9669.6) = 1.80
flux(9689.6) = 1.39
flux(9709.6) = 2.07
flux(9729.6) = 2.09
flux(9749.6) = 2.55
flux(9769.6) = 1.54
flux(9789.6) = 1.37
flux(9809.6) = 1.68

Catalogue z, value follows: 0.481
